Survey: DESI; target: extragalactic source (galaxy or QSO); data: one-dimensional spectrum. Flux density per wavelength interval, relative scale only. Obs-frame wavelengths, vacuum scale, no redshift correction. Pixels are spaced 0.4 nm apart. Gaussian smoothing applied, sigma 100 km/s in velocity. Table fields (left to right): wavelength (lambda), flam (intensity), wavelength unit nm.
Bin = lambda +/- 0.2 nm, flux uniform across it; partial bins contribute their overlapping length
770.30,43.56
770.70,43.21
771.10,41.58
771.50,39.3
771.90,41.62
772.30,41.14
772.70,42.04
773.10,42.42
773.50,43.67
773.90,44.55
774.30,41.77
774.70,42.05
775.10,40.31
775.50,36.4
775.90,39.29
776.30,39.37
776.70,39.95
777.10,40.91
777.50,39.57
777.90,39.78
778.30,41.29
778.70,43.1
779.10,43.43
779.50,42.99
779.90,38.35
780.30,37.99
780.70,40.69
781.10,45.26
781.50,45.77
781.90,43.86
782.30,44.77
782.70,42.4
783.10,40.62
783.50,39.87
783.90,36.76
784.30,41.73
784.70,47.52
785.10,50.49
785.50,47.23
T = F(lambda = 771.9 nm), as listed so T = 41.62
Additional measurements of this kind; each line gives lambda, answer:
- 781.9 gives 43.86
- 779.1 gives 43.43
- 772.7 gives 42.04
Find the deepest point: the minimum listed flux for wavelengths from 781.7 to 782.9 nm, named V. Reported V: 42.4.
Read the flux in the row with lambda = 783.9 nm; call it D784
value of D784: 36.76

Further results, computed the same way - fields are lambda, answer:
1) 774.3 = 41.77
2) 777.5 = 39.57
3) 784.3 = 41.73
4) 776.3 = 39.37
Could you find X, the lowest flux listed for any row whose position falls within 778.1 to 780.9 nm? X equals 37.99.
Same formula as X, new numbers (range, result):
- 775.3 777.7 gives 36.4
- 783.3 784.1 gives 36.76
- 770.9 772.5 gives 39.3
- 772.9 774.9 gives 41.77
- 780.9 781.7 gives 45.26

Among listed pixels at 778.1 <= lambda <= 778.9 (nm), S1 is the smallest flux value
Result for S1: 41.29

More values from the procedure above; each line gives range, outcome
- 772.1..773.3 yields 41.14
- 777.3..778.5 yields 39.57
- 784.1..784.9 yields 41.73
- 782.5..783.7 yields 39.87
